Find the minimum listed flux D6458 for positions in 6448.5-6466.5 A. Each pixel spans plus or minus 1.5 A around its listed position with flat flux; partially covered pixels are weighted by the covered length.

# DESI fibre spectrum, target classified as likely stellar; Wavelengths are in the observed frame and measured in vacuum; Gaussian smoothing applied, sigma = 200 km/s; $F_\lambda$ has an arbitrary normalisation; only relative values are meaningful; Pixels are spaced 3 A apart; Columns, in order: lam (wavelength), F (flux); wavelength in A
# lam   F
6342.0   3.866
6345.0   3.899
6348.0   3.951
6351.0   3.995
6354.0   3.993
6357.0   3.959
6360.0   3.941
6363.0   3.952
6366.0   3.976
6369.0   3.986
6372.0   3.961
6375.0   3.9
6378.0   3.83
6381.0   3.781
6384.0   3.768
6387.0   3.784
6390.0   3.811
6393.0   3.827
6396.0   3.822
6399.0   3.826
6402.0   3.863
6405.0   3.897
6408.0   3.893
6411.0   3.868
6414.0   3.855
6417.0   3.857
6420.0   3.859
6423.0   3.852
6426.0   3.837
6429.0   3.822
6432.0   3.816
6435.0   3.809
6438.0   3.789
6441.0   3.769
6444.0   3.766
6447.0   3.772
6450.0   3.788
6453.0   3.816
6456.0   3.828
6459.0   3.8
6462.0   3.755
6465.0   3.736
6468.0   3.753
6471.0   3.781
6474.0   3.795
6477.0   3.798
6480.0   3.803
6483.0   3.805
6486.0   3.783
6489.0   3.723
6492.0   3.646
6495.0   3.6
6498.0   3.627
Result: 3.736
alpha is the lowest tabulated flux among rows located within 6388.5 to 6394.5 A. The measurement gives 3.811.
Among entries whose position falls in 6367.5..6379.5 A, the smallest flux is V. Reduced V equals 3.83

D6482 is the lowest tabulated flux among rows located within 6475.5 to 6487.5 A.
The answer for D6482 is 3.783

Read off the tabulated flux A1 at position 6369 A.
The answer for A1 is 3.986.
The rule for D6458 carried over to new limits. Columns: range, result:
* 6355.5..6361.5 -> 3.941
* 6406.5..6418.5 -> 3.855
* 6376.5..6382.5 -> 3.781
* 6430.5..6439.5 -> 3.789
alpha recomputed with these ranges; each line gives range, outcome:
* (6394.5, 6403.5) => 3.822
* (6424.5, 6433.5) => 3.816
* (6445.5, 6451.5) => 3.772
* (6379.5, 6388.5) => 3.768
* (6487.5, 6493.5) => 3.646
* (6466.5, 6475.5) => 3.753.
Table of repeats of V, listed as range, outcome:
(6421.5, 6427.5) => 3.837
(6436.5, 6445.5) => 3.766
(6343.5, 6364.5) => 3.899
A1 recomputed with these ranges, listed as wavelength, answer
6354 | 3.993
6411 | 3.868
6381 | 3.781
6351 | 3.995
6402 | 3.863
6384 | 3.768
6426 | 3.837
